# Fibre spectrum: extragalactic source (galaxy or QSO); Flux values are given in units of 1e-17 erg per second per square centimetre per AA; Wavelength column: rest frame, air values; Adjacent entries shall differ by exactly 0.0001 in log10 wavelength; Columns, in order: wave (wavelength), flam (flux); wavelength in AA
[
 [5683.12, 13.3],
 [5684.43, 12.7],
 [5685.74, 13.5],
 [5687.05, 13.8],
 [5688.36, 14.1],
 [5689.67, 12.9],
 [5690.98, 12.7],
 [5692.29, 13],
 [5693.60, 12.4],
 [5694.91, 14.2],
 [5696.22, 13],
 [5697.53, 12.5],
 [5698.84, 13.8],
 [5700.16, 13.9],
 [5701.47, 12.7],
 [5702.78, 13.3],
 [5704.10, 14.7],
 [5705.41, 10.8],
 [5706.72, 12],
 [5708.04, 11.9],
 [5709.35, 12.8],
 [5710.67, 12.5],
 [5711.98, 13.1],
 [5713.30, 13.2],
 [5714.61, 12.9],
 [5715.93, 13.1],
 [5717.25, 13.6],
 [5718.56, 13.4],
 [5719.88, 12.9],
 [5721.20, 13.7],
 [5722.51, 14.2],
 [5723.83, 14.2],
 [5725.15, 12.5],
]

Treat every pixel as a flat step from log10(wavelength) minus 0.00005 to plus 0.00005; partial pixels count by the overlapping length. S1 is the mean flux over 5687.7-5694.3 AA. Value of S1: 13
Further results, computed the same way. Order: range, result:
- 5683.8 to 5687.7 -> 13.3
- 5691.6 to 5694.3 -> 12.7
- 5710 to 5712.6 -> 12.8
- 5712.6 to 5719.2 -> 13.2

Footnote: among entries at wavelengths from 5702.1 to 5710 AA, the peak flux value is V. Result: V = 14.7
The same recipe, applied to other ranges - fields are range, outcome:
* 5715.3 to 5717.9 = 13.6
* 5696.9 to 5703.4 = 13.9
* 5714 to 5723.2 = 14.2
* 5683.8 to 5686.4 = 13.5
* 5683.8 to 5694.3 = 14.1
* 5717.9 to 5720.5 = 13.4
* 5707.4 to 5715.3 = 13.2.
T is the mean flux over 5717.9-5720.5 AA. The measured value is 13.2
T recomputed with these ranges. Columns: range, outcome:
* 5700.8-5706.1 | 12.9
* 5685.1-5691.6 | 13.4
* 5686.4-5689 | 13.9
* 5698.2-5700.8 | 13.8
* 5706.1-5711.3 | 12.3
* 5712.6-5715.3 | 13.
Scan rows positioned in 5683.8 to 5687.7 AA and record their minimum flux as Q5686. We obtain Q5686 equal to 12.7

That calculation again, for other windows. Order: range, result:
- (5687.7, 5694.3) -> 12.4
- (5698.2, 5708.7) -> 10.8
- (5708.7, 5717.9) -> 12.5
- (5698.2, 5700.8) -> 13.8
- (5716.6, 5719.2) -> 13.4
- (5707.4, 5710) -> 11.9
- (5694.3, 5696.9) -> 13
